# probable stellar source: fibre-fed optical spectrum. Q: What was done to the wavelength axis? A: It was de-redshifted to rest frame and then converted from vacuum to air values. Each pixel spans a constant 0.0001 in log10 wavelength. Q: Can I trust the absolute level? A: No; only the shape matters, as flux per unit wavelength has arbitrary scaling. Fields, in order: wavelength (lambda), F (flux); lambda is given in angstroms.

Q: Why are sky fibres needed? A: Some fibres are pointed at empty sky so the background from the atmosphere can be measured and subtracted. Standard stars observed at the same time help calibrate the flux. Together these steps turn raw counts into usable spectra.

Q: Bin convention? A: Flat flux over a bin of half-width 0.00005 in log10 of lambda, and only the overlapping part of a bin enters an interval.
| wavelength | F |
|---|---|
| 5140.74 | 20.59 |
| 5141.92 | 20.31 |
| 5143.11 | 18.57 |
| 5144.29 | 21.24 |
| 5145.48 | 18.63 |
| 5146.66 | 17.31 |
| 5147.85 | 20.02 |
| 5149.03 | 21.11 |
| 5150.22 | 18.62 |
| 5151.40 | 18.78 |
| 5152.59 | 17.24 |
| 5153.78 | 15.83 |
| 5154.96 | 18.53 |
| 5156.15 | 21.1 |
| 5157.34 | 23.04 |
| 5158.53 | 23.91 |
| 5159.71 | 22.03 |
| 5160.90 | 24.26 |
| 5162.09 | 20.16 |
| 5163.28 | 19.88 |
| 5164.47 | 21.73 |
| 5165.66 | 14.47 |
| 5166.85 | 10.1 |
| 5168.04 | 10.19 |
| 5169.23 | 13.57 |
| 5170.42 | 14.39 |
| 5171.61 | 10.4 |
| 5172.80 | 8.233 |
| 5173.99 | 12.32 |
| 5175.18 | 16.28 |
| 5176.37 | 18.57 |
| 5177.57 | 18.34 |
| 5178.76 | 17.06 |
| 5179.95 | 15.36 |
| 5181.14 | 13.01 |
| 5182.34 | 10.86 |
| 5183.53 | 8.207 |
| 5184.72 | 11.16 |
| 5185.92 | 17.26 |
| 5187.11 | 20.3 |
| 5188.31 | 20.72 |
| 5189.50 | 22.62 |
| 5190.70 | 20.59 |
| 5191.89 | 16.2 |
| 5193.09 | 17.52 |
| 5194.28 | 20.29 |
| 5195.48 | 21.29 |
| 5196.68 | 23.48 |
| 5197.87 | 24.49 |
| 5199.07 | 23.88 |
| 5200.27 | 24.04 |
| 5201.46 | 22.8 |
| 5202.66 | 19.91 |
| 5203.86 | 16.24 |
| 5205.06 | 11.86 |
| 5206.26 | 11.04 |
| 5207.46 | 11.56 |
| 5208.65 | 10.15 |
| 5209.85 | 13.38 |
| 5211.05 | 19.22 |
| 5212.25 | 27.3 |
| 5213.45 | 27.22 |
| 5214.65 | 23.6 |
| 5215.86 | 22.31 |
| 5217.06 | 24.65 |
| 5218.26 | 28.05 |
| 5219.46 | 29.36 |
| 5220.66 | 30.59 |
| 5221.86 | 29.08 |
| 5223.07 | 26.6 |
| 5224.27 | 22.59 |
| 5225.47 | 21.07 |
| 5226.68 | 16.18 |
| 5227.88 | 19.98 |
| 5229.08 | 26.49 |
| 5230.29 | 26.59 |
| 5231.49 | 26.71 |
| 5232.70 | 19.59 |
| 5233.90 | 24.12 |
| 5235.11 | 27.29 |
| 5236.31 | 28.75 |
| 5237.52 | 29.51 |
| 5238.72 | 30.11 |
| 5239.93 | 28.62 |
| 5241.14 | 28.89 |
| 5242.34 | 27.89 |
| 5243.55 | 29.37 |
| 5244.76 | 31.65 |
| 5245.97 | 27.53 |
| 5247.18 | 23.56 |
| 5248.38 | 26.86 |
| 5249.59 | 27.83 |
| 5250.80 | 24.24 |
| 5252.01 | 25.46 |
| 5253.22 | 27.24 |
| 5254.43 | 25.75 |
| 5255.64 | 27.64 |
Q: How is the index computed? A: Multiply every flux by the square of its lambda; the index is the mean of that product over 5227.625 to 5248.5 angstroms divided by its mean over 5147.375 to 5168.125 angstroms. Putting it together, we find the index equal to 1.45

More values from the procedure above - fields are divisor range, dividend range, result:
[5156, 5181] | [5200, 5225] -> 1.30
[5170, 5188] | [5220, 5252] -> 1.88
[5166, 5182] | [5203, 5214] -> 1.22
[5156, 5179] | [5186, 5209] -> 1.13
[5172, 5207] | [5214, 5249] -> 1.53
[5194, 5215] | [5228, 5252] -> 1.40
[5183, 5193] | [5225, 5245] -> 1.54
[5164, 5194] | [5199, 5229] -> 1.42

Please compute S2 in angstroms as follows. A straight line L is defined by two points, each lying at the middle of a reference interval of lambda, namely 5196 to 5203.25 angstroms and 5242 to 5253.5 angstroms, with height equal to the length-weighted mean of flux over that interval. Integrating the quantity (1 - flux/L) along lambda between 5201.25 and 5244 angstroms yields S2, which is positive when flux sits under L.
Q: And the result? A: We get 3.18 angstroms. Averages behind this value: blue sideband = 23.1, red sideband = 27.1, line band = 23.3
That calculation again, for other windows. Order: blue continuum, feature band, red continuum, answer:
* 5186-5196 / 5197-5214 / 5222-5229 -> 1.58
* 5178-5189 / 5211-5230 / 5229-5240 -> -1.18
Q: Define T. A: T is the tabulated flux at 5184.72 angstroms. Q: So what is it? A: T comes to 11.16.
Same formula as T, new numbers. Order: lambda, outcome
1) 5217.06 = 24.65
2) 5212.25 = 27.3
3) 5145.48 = 18.63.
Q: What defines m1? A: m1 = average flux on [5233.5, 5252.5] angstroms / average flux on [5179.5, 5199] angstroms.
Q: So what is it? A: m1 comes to 1.5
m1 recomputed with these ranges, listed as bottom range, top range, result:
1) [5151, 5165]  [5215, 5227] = 1.23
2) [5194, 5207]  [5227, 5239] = 1.29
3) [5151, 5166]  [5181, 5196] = 0.84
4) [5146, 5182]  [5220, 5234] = 1.41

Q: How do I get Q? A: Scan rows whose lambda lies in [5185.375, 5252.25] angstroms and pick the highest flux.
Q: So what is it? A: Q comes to 31.65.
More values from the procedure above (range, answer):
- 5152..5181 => 24.26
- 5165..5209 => 24.49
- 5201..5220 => 29.36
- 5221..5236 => 29.08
